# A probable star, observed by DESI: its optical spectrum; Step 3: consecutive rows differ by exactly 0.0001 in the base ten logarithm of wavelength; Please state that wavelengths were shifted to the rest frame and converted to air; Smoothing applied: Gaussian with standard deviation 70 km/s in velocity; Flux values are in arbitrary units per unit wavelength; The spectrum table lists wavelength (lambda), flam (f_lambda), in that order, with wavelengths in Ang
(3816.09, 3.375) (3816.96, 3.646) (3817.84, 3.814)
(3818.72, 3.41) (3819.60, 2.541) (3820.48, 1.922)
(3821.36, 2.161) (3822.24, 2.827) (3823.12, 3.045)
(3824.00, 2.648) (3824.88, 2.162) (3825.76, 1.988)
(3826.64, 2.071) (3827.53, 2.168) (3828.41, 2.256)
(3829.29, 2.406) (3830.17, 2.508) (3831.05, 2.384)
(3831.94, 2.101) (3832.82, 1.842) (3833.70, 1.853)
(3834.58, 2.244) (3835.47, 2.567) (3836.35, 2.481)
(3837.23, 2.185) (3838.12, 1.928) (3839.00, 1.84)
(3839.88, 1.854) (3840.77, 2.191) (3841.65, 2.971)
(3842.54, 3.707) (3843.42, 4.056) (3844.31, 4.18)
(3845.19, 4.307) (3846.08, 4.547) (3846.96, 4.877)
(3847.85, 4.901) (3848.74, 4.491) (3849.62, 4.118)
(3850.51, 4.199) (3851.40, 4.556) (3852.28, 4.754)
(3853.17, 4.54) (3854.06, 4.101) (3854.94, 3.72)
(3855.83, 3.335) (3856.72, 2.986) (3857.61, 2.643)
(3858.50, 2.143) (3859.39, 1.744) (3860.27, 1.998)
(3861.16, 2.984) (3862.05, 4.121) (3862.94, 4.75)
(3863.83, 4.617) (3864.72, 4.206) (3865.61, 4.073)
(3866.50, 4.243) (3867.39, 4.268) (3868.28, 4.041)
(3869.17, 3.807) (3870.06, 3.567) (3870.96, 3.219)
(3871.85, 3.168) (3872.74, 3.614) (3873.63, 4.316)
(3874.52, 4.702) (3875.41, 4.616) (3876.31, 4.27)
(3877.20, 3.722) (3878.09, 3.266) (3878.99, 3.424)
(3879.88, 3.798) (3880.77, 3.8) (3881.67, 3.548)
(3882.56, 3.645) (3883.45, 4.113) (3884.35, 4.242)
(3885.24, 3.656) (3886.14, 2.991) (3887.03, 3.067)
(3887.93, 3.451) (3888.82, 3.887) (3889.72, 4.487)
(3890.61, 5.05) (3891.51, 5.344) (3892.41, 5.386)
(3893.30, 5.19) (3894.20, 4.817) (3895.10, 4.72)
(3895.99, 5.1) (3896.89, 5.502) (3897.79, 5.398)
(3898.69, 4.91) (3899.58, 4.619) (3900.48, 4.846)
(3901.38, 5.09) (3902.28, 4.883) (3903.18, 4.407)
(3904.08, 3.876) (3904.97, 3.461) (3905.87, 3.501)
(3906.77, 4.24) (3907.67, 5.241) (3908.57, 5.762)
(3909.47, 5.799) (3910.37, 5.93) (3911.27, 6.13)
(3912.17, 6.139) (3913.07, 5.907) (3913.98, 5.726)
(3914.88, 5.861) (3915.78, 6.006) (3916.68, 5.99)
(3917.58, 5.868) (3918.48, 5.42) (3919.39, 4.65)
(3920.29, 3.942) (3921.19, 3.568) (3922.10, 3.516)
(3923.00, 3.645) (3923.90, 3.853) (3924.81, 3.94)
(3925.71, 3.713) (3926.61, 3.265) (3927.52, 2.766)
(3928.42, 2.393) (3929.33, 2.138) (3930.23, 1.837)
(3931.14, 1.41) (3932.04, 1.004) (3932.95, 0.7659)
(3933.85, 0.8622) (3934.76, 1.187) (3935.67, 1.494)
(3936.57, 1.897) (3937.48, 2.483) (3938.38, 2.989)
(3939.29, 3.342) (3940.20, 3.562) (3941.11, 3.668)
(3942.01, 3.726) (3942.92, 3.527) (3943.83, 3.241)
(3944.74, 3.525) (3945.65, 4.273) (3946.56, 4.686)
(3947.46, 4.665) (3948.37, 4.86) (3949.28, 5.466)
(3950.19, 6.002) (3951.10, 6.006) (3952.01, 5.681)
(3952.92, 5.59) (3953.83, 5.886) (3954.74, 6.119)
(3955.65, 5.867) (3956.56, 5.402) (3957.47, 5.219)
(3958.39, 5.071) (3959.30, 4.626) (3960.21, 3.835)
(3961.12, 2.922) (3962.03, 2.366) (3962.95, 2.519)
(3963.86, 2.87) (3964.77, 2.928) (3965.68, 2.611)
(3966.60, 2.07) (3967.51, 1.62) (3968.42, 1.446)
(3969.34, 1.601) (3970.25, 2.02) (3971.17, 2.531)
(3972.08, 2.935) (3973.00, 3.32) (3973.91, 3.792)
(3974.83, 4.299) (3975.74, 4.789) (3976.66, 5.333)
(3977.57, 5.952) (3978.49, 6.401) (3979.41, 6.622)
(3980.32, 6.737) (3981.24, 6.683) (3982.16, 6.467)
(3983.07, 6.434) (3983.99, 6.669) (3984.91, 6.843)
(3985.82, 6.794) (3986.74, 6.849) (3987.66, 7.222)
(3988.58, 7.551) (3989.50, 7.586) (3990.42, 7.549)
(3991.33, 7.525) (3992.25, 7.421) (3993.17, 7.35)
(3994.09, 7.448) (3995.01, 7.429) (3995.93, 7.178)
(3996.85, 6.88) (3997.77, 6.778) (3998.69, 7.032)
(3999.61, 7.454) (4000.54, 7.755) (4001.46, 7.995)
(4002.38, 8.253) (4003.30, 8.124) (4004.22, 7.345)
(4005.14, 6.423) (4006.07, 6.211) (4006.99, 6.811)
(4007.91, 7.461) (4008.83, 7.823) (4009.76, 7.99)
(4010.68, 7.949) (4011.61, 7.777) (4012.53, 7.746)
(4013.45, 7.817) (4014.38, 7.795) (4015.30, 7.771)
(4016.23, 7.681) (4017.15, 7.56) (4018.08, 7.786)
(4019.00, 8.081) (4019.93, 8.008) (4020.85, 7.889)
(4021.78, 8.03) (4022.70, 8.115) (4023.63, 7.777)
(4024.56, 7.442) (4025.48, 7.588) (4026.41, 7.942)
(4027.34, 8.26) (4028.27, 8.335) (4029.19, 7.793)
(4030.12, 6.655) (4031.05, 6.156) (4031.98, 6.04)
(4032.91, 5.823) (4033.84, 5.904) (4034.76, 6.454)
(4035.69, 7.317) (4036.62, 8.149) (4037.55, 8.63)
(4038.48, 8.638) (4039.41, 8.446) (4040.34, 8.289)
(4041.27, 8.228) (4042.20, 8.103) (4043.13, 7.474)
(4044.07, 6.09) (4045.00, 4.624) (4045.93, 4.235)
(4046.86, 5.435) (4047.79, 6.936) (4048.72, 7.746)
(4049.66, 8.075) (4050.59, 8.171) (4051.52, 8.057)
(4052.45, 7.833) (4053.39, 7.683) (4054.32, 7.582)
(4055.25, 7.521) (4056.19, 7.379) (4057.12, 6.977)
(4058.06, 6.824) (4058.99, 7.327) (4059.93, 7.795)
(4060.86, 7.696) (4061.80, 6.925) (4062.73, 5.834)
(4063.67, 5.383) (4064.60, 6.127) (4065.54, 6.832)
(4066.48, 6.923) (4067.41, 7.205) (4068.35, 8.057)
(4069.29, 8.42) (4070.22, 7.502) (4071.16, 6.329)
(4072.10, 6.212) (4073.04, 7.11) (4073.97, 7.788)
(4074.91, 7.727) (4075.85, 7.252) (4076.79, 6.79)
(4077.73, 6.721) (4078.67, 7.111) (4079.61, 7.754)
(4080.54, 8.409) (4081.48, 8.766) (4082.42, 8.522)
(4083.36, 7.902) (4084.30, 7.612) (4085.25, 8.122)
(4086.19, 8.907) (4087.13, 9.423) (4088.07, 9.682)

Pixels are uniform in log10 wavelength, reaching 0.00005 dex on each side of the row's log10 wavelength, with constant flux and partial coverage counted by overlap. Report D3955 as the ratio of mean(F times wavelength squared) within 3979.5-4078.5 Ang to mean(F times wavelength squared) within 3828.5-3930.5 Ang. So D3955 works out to 1.98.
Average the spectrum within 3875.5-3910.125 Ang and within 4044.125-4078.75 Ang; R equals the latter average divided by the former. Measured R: 1.60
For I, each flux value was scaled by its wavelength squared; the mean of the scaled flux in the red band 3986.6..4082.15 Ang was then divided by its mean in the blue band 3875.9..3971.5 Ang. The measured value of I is 1.9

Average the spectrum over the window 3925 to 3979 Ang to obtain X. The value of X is 3.54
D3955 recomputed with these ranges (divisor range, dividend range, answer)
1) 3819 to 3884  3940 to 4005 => 1.72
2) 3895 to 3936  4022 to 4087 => 1.91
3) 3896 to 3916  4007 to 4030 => 1.61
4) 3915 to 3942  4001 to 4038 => 2.47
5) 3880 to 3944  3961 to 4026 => 1.63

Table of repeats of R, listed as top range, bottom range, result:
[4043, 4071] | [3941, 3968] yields 1.66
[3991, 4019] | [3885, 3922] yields 1.54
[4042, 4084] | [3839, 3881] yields 1.91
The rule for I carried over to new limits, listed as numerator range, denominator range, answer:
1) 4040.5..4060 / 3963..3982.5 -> 1.90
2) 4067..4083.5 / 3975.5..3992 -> 1.17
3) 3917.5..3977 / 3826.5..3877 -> 1.10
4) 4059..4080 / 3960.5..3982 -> 2.00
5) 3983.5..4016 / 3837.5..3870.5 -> 2.18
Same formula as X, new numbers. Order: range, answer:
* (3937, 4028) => 5.85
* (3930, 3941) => 1.96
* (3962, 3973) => 2.33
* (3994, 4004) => 7.48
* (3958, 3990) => 4.59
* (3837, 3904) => 3.95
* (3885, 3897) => 4.46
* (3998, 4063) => 7.41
